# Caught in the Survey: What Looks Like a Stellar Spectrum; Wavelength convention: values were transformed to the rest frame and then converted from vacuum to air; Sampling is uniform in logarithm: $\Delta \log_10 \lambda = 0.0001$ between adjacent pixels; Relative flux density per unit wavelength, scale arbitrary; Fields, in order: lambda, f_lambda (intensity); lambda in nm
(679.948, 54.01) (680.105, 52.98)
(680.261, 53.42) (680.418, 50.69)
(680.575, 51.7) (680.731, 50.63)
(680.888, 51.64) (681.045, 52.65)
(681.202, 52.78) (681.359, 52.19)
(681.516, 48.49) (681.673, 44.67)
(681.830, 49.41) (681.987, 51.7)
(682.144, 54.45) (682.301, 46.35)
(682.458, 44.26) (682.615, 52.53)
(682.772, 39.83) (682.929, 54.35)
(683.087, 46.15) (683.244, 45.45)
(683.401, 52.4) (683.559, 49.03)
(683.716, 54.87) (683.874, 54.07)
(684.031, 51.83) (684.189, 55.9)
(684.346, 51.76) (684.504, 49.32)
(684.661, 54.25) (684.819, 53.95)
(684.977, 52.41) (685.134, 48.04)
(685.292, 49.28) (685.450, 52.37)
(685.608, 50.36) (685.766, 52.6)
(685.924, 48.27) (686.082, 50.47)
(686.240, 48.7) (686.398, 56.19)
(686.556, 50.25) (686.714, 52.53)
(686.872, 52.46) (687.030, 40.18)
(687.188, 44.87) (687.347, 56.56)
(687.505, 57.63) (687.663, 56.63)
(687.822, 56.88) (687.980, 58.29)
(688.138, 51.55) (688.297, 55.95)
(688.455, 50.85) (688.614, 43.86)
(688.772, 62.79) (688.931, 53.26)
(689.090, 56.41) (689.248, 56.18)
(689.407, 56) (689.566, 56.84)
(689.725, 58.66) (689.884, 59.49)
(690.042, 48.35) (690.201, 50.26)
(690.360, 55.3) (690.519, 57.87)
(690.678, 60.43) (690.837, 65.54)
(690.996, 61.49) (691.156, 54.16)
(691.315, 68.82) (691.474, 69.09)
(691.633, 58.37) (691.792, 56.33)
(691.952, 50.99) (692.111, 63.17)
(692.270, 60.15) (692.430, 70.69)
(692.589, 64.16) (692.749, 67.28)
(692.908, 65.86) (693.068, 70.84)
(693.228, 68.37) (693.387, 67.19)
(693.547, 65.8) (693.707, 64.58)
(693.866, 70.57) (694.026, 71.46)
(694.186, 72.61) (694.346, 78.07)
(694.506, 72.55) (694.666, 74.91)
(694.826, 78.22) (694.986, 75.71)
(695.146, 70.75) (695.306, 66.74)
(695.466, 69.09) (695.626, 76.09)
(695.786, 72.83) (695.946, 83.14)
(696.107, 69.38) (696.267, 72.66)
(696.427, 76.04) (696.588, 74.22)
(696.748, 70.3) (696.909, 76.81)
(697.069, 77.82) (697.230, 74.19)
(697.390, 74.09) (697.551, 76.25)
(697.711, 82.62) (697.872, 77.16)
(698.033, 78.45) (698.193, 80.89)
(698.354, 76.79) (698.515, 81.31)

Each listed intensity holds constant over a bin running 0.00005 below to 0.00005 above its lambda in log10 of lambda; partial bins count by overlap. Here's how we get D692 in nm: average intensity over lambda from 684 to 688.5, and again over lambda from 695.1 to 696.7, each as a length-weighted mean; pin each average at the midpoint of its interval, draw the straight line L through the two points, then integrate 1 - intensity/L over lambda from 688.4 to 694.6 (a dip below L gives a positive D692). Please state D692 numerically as 0.19 nm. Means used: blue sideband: 52.1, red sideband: 73.1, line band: 61.7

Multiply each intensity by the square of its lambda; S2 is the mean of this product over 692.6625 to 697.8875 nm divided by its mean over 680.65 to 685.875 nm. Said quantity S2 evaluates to 1.5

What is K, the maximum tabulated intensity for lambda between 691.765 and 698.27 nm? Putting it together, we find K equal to 83.14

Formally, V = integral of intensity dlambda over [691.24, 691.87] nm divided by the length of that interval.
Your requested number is 63.2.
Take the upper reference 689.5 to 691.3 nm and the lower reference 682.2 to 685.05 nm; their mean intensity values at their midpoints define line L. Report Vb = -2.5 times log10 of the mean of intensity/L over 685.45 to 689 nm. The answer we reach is 0.04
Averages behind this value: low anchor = 50.5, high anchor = 57.5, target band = 52.3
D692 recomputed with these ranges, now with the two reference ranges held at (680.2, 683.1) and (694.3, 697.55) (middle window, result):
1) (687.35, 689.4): 0.21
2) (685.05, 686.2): 0.13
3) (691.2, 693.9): 0.15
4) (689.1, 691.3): 0.24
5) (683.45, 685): 0.04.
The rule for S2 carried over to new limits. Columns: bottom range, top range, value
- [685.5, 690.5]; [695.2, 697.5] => 1.42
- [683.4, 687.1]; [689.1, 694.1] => 1.22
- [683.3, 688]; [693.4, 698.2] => 1.47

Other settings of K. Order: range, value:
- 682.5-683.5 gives 54.35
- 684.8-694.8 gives 78.07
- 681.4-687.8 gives 57.63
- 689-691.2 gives 65.54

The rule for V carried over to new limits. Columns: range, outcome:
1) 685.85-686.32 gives 49.2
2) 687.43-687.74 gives 57.2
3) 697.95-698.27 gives 79.8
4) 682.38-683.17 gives 47.4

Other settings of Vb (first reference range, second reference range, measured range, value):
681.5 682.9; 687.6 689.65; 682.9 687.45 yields 0.01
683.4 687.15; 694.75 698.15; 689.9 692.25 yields 0.09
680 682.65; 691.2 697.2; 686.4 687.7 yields 0.15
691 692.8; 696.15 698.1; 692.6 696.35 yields -0.04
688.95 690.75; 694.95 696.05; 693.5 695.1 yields -0.04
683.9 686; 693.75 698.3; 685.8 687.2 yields 0.11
